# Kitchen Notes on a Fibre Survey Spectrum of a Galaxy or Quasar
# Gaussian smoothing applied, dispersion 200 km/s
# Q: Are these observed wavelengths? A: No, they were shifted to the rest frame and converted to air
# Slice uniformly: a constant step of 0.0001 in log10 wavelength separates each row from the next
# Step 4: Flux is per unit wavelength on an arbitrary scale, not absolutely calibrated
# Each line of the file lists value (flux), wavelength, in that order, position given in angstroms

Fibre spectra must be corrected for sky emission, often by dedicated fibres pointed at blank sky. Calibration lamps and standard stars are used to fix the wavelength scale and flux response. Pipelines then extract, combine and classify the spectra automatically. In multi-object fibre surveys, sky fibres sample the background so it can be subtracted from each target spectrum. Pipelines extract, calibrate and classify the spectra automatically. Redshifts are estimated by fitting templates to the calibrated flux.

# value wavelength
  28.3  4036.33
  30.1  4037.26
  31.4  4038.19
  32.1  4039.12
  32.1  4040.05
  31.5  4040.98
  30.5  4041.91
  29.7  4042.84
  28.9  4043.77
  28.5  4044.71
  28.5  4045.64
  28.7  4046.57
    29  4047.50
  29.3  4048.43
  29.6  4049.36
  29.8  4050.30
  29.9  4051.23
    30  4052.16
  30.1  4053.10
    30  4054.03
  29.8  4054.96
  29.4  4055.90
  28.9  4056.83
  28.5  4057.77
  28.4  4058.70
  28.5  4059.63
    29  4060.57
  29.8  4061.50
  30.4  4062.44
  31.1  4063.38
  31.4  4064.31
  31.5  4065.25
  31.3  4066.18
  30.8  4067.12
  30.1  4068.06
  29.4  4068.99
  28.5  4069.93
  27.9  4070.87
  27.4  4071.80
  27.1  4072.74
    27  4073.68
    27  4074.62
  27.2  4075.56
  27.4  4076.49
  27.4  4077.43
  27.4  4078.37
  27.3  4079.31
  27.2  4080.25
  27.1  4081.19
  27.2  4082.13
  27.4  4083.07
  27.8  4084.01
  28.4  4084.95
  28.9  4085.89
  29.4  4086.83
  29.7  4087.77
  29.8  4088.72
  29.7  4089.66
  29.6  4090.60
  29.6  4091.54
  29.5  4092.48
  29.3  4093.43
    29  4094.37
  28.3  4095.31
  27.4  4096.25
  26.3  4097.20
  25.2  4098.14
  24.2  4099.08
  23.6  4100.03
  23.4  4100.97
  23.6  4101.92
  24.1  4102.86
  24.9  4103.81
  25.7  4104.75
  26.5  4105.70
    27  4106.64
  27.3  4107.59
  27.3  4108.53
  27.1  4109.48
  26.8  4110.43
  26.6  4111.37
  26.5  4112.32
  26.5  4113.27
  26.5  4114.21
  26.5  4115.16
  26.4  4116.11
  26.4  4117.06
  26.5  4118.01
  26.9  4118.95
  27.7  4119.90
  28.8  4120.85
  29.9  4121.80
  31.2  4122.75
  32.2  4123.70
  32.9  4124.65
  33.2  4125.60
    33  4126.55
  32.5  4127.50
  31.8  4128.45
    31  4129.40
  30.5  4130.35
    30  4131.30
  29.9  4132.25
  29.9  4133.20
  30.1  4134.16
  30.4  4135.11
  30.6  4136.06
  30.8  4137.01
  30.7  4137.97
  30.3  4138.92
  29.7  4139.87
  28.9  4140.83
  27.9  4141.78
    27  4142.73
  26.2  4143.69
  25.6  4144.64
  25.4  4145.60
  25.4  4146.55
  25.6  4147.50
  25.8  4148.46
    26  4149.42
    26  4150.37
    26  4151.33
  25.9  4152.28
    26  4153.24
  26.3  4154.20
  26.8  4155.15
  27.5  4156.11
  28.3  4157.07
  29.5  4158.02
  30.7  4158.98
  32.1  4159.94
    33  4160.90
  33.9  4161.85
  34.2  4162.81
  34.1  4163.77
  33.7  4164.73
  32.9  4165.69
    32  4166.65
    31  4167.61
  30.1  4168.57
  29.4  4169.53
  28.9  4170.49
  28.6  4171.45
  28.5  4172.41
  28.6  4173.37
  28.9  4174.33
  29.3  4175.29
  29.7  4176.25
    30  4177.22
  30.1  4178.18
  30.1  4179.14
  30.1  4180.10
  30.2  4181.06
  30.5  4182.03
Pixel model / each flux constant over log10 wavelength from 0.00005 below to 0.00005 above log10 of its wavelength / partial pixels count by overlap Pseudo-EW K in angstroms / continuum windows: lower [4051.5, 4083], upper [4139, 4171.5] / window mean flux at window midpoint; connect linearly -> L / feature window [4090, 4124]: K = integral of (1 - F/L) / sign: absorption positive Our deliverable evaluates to 2.11 angstroms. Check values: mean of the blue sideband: 28.8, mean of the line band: 27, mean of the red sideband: 28.9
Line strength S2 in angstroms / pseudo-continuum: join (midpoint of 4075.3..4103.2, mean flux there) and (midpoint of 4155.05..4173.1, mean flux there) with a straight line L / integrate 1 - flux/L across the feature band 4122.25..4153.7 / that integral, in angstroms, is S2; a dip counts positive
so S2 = 0.6 angstroms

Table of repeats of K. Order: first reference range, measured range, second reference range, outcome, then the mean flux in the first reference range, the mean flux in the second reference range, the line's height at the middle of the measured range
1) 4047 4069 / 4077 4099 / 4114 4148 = 1.0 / 29.8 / 29.1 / 29.6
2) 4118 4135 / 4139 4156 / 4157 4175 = 2.3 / 30.6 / 31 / 30.8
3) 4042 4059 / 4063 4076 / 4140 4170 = 0.0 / 29.3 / 28.8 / 29.2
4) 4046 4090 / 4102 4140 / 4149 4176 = 0.7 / 28.9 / 29.6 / 29.3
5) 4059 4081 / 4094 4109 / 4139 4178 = 1.5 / 28.8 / 28.9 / 28.8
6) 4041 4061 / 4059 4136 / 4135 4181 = 2.3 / 29.3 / 29.1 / 29.2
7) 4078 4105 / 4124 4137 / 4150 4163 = -1.4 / 27.3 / 28.9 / 28.3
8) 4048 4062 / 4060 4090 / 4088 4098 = 0.4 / 29.4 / 28.7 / 29.1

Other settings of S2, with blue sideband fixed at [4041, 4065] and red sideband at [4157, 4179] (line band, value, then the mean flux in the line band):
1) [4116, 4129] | 0.1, 30.1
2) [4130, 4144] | 0.4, 29.5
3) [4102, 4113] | 1.4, 26.3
